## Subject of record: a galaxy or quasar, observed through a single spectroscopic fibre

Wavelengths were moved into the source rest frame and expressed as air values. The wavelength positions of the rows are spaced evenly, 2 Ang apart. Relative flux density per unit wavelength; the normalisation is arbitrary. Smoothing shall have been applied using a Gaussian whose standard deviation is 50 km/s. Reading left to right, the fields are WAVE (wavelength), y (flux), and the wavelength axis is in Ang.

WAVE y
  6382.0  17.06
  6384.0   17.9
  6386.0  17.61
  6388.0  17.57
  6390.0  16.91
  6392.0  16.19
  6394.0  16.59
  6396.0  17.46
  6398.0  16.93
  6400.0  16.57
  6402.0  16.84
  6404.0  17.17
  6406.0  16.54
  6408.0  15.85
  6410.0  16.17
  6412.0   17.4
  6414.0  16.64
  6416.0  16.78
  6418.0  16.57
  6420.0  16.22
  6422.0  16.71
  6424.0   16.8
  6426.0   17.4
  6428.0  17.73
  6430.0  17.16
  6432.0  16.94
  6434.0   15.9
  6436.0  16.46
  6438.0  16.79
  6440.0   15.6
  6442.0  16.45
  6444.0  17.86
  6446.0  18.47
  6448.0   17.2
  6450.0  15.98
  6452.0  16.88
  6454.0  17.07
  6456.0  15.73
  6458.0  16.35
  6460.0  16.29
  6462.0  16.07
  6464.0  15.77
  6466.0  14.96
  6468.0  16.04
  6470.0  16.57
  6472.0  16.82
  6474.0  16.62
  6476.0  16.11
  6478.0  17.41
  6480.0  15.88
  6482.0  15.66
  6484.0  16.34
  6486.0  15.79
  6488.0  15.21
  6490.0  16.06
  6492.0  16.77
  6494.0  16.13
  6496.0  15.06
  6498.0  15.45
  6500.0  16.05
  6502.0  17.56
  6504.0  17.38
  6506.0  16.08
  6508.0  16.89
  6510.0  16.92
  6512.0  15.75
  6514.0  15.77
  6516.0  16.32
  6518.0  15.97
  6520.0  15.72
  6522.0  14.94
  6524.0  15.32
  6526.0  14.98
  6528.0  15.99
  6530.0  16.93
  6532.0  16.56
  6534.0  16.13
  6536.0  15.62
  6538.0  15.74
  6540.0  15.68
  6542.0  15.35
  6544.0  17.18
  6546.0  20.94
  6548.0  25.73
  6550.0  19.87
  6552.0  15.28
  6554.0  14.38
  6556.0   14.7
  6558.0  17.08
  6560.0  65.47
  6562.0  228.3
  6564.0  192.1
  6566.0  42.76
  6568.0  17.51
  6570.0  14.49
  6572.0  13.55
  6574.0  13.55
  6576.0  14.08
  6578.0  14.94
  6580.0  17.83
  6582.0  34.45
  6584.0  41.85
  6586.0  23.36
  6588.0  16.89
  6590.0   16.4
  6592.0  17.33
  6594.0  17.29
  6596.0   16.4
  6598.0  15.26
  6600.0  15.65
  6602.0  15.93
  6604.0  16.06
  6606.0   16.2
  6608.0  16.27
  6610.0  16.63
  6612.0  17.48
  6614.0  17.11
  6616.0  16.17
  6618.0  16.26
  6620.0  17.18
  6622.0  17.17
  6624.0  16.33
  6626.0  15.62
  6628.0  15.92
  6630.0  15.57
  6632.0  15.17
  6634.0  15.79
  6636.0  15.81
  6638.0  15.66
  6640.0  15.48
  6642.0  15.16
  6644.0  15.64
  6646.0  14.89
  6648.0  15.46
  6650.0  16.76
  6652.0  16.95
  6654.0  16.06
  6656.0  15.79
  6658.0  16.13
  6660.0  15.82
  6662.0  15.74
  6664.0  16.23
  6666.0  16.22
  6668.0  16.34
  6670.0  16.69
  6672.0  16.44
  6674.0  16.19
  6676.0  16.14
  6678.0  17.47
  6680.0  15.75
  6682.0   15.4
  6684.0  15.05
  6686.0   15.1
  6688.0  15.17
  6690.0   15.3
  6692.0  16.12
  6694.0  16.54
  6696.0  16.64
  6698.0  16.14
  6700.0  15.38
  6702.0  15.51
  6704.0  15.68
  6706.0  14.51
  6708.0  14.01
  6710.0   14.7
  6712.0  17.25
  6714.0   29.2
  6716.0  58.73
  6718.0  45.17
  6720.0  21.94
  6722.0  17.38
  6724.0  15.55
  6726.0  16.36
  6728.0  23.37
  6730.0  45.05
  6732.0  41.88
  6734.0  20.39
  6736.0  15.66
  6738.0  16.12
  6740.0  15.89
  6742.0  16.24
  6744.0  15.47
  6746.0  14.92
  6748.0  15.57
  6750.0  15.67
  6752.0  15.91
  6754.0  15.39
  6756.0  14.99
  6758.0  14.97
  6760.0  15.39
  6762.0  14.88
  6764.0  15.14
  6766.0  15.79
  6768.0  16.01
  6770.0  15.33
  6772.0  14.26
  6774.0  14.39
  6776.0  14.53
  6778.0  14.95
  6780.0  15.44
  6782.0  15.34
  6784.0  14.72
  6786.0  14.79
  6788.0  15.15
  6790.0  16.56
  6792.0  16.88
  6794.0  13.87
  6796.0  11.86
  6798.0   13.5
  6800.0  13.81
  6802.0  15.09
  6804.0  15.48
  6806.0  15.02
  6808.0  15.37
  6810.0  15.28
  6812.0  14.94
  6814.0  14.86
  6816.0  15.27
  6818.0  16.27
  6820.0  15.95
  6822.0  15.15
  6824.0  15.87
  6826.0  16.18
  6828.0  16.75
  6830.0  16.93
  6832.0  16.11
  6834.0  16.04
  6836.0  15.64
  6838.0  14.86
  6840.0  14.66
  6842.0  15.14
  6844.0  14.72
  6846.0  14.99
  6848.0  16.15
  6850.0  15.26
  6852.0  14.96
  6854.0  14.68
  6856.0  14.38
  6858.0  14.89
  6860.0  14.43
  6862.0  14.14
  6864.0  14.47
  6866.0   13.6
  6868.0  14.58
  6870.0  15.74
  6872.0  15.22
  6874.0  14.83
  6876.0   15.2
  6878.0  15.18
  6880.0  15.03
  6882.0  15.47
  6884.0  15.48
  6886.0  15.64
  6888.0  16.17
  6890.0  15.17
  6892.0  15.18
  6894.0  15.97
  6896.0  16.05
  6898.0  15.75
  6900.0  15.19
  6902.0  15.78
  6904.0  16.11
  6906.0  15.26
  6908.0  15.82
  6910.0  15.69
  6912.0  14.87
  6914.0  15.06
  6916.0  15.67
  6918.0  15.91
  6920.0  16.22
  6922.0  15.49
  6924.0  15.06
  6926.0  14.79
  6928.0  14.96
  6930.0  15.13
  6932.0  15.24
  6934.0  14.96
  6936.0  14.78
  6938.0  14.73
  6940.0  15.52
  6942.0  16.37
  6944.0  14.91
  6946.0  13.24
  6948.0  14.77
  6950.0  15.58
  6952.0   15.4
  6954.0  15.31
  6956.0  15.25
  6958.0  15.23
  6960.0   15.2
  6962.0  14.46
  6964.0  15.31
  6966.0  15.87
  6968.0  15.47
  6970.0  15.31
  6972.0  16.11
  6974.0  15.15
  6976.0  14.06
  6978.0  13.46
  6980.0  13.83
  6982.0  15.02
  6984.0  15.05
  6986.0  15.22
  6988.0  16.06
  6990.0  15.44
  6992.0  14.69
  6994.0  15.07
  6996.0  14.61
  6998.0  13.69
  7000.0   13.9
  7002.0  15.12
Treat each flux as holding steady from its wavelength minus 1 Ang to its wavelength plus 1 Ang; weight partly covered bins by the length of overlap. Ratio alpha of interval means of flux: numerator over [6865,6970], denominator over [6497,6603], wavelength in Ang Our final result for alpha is 0.59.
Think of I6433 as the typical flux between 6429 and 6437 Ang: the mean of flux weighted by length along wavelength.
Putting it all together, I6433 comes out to 16.6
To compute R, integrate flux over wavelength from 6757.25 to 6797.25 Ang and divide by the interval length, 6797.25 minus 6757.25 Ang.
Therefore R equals 15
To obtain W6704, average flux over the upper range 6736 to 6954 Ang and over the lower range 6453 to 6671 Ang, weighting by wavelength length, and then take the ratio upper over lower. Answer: 0.73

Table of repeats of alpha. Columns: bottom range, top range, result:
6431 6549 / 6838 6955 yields 0.92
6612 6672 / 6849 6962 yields 0.95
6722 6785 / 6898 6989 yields 0.86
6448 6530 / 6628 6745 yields 1.15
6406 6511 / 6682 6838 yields 1.06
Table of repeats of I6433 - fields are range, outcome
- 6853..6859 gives 14.7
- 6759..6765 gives 15.1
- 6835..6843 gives 15.1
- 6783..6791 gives 15.3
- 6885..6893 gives 15.5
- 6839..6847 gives 14.9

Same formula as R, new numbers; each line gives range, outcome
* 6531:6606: 30.1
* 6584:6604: 18.3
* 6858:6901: 15.2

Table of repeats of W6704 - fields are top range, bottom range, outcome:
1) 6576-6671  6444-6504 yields 1.06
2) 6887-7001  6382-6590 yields 0.71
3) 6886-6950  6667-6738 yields 0.75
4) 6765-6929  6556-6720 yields 0.65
